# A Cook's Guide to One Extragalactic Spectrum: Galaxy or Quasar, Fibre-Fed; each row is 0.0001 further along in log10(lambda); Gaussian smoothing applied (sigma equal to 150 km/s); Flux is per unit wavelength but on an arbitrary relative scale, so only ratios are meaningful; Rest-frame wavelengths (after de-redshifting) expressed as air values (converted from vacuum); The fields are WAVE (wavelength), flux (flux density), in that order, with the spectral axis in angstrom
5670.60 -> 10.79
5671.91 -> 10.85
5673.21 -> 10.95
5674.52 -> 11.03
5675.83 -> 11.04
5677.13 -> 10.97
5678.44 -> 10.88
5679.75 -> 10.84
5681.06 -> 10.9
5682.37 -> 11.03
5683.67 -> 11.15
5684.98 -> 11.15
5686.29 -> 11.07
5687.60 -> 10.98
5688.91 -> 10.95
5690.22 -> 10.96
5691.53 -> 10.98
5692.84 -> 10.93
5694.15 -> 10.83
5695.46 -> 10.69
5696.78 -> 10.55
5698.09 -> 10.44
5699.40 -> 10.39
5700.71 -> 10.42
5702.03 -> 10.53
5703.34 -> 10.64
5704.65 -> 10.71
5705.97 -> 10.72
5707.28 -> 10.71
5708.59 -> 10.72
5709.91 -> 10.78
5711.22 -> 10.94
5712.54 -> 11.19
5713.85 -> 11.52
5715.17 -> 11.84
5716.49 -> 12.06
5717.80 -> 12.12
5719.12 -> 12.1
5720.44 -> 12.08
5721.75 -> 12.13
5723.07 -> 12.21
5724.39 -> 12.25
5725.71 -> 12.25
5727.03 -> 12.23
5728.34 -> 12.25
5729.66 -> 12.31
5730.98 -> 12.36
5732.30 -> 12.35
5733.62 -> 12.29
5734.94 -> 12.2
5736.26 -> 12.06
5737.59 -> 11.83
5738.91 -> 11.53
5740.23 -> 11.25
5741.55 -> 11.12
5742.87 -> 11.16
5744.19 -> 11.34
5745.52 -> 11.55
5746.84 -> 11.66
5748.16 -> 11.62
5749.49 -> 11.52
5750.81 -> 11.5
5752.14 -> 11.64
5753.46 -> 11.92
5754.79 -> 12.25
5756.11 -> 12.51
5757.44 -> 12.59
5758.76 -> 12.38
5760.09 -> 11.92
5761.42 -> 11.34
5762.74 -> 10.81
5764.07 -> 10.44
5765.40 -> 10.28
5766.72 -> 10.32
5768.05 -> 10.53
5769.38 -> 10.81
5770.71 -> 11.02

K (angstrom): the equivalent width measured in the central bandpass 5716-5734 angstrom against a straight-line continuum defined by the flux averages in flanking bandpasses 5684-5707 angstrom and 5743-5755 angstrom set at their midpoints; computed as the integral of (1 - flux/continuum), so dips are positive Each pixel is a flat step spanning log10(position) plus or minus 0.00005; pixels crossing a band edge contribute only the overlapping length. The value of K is -1.6 angstrom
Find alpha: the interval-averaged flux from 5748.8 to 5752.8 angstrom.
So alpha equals 11.5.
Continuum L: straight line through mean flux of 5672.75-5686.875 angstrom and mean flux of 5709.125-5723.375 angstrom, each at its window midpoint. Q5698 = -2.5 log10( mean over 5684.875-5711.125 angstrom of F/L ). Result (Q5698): 0.06 mag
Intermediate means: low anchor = 11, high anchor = 11.7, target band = 10.8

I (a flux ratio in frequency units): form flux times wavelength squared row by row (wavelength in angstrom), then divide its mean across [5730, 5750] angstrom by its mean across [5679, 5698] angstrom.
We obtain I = 1.09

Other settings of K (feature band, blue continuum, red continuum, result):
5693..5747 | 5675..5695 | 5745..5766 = -0.8 angstrom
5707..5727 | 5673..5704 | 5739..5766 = -1.0 angstrom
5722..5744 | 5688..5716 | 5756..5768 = -1.8 angstrom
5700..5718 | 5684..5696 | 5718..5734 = 0.9 angstrom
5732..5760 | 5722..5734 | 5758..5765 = -0.1 angstrom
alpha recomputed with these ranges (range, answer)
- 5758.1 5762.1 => 11.9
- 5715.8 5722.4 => 12.1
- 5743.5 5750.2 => 11.5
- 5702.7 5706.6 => 10.7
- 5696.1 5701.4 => 10.4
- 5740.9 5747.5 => 11.4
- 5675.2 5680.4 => 10.9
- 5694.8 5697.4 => 10.6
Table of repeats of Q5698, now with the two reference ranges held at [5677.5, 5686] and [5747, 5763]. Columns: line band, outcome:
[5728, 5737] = -0.06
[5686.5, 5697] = 0.02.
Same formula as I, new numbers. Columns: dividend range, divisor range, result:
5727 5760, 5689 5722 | 1.09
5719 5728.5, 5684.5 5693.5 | 1.12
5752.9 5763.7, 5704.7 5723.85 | 1.05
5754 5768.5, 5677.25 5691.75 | 1.07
